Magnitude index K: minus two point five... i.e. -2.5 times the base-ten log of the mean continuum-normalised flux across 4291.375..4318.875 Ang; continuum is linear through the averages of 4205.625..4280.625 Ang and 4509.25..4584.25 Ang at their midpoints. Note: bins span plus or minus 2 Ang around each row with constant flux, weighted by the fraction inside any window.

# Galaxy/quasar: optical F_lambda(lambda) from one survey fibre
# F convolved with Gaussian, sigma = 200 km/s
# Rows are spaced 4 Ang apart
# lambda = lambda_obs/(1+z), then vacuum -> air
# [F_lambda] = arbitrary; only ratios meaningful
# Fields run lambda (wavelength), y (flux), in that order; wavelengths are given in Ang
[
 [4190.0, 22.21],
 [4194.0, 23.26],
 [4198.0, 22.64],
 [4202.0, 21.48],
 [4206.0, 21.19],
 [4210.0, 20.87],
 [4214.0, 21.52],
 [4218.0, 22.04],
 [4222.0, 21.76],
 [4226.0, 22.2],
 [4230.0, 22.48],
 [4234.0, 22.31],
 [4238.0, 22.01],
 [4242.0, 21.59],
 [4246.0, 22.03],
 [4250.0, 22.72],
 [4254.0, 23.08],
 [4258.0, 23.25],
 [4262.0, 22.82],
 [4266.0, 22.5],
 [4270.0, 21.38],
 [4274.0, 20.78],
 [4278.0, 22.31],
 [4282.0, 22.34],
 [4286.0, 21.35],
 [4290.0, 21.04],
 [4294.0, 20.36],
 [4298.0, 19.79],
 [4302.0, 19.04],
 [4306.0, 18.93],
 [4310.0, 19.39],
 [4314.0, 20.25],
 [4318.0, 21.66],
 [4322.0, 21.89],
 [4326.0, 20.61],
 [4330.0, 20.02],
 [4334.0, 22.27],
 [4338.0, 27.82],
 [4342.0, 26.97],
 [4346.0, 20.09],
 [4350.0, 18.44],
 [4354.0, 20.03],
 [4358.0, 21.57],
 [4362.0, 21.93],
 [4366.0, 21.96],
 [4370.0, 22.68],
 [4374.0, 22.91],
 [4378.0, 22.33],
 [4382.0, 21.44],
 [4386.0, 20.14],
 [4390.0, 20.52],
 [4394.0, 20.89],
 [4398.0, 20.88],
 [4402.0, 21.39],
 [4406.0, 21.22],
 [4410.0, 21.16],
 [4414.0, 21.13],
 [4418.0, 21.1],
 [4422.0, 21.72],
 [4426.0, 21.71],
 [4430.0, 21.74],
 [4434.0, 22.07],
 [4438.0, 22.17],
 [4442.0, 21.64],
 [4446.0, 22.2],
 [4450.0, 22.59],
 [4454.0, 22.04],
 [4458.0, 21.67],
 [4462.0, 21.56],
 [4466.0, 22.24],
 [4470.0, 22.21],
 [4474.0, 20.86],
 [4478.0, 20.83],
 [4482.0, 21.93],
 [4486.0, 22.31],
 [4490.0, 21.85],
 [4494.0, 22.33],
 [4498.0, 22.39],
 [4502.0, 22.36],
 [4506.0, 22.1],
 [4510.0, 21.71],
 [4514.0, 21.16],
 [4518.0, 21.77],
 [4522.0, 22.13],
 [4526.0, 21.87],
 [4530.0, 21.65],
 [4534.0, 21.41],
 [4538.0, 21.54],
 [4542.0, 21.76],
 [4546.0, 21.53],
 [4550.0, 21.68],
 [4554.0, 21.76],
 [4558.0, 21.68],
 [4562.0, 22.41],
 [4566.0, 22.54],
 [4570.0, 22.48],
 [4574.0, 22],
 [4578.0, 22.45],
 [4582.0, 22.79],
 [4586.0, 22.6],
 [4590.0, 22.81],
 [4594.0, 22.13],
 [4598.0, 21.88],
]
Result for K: 0.11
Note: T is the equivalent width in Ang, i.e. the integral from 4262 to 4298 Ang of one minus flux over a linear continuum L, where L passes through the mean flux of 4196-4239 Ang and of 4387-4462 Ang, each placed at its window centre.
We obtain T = 0.5 Ang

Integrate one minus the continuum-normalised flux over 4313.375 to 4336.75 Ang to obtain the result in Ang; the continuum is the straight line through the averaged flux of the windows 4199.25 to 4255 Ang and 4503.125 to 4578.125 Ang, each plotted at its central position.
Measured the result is 0.6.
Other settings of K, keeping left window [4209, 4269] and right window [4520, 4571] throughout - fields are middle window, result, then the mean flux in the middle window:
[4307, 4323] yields 0.077 mag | 20.6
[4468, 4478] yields 0.028 mag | 21.4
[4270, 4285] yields 0.022 mag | 21.7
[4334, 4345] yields -0.168 mag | 25.8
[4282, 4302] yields 0.077 mag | 20.6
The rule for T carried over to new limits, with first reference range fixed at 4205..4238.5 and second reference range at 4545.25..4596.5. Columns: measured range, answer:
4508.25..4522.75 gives 0.3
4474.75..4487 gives 0.3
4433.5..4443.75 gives 0.1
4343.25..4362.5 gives 1.3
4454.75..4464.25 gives 0.2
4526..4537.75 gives 0.3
